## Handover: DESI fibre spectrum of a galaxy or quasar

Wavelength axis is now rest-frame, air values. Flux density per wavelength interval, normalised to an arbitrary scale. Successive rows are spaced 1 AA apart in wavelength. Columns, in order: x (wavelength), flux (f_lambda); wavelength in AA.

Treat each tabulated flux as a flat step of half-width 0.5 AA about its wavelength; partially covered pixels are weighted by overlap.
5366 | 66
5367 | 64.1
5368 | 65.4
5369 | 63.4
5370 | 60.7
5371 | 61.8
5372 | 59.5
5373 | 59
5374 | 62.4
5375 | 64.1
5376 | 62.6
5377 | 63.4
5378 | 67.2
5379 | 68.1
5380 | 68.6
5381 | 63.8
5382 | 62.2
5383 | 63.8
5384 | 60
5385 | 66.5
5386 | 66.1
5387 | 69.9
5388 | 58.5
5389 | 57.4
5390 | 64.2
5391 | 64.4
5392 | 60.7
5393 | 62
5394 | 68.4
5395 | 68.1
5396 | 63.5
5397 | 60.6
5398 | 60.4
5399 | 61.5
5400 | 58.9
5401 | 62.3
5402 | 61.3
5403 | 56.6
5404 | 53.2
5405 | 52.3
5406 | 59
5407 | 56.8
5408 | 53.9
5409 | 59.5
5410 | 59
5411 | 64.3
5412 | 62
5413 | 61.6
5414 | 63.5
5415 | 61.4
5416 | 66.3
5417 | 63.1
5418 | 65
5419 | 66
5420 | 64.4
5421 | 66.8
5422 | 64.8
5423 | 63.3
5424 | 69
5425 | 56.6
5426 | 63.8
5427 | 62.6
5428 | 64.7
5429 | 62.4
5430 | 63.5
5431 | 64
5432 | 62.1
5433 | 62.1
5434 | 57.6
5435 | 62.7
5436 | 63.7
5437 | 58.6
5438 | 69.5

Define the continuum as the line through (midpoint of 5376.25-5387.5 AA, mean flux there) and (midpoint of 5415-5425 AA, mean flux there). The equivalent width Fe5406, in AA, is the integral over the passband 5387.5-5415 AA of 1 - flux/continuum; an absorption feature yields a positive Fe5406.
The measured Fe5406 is 1.9 AA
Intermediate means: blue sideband 65.4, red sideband 64.8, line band 60.5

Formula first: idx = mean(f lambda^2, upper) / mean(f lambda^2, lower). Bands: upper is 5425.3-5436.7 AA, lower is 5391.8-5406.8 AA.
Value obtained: 1.0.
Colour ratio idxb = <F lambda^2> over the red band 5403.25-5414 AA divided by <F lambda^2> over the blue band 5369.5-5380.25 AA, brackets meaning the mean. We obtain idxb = 0.9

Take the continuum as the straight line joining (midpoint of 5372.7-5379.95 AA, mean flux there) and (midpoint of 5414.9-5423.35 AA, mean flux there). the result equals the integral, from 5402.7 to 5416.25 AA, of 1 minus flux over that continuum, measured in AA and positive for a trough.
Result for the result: 1.1 AA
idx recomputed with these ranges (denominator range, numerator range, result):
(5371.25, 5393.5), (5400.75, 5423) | 0.97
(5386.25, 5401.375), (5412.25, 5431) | 1.03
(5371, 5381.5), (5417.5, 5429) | 1.02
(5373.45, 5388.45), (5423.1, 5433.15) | 1.00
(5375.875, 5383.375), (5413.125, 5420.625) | 1.00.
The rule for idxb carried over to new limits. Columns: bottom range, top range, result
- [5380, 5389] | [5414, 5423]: 1.03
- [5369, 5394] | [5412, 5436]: 1.02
